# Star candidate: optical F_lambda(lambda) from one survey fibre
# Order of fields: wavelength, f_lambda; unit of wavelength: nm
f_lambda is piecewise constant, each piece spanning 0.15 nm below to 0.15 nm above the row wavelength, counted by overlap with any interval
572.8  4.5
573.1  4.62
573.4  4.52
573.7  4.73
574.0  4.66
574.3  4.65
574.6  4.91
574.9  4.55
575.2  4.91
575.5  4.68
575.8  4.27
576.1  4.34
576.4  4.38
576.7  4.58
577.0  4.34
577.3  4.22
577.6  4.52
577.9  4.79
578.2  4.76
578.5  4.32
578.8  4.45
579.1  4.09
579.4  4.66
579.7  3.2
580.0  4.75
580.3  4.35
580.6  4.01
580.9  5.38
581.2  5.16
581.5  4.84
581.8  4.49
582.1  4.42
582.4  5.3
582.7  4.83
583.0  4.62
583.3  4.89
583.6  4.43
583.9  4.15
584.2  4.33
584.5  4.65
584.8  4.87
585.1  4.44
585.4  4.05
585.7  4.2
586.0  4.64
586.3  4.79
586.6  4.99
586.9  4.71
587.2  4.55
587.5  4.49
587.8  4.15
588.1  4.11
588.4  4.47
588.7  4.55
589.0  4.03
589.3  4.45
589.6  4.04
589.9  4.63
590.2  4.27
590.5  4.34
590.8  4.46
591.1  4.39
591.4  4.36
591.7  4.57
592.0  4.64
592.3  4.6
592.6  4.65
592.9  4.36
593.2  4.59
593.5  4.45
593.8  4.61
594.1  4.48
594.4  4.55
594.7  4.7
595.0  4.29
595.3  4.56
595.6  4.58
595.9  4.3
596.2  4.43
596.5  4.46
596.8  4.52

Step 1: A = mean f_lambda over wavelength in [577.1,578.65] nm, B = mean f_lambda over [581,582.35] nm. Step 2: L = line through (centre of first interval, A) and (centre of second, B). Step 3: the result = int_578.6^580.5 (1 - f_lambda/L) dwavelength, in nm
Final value 0.16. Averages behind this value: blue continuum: 4.52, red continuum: 4.79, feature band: 4.25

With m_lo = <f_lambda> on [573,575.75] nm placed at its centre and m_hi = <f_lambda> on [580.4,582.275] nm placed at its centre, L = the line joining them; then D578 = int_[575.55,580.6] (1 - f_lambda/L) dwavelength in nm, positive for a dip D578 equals 0.35 nm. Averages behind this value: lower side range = 4.68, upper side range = 4.71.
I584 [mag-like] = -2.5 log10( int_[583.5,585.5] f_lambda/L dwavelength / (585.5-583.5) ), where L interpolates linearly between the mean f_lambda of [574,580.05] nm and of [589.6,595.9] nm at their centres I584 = 0.01 mag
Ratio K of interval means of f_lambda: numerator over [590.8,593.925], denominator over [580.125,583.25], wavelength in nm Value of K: 0.95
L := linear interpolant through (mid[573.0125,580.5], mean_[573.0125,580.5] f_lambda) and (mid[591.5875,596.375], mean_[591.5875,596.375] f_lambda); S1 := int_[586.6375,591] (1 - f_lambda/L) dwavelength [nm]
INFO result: 0.12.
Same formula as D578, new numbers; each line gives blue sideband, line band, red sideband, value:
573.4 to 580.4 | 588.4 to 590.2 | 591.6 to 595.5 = 0.073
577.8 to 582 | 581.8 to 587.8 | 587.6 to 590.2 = -0.250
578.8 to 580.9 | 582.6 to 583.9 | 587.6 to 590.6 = -0.101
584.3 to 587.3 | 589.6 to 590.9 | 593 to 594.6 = 0.051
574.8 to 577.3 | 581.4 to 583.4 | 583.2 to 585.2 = -0.108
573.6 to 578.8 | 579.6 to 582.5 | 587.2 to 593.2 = -0.061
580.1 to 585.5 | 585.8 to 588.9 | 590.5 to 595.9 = 0.031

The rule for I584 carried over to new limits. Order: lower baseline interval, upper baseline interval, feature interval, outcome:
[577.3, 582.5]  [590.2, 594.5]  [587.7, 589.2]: 0.059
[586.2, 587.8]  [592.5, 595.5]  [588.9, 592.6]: 0.041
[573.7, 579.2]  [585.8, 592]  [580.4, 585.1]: -0.044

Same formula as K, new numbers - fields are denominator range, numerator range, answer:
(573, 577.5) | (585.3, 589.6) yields 0.97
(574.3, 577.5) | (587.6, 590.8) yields 0.95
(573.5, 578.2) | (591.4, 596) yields 0.99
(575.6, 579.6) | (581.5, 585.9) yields 1.03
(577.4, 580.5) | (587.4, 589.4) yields 0.98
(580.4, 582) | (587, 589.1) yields 0.92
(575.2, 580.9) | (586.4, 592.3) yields 1.01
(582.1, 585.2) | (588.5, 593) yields 0.95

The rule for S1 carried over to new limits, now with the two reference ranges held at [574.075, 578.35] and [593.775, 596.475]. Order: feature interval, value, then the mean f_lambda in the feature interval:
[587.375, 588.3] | 0.05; 4.26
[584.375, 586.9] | -0.03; 4.59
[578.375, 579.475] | 0.05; 4.36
